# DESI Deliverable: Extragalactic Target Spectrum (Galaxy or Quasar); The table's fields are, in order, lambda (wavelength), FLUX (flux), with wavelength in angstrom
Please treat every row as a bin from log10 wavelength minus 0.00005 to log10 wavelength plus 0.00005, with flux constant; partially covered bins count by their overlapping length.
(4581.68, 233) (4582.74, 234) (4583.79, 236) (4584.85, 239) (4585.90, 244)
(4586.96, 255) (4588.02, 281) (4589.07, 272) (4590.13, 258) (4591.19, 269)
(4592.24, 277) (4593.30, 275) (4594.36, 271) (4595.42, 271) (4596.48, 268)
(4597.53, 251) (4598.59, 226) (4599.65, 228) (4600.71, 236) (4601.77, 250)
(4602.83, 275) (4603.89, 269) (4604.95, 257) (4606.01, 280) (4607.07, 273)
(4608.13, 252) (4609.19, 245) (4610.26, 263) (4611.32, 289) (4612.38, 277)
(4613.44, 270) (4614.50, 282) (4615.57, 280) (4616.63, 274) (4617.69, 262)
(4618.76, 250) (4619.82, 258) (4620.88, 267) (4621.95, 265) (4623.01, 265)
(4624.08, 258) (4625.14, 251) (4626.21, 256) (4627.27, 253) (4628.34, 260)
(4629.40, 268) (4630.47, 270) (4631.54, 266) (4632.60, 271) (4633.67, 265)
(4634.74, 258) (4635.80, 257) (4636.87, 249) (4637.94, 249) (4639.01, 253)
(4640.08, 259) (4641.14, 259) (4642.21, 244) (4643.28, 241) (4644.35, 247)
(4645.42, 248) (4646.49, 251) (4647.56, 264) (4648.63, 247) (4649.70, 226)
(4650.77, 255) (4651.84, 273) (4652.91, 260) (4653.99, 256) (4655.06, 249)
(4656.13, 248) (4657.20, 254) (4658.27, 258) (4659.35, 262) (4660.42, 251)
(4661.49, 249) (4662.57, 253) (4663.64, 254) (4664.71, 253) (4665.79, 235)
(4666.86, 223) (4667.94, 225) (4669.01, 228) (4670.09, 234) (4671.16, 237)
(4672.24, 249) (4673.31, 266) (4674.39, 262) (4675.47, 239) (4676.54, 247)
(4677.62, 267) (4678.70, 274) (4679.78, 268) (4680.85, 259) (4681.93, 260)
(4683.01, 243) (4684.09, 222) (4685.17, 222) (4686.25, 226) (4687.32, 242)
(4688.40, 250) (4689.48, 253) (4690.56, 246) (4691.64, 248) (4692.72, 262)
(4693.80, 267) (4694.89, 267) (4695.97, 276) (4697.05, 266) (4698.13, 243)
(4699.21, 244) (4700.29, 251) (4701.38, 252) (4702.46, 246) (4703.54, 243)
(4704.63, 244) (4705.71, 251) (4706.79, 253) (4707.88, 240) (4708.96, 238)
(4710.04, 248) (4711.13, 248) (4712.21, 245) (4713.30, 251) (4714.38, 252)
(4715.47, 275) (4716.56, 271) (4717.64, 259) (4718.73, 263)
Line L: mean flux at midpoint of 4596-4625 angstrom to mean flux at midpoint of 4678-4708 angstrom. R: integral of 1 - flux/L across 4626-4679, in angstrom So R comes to 0.8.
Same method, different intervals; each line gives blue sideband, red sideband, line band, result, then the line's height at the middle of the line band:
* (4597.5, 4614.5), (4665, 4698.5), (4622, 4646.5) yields -0.1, 256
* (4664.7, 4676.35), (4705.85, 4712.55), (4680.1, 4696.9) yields -0.5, 243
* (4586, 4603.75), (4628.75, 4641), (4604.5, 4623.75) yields -0.5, 260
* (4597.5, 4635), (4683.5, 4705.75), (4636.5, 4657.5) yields 0.4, 257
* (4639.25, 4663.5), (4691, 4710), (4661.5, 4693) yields 0.8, 252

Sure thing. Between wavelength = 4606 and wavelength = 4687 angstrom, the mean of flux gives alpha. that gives 255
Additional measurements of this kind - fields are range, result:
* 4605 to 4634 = 265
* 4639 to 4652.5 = 251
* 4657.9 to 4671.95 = 243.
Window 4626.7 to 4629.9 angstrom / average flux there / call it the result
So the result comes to 261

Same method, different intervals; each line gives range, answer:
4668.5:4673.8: 243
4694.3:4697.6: 269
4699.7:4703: 249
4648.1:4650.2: 237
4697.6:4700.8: 246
